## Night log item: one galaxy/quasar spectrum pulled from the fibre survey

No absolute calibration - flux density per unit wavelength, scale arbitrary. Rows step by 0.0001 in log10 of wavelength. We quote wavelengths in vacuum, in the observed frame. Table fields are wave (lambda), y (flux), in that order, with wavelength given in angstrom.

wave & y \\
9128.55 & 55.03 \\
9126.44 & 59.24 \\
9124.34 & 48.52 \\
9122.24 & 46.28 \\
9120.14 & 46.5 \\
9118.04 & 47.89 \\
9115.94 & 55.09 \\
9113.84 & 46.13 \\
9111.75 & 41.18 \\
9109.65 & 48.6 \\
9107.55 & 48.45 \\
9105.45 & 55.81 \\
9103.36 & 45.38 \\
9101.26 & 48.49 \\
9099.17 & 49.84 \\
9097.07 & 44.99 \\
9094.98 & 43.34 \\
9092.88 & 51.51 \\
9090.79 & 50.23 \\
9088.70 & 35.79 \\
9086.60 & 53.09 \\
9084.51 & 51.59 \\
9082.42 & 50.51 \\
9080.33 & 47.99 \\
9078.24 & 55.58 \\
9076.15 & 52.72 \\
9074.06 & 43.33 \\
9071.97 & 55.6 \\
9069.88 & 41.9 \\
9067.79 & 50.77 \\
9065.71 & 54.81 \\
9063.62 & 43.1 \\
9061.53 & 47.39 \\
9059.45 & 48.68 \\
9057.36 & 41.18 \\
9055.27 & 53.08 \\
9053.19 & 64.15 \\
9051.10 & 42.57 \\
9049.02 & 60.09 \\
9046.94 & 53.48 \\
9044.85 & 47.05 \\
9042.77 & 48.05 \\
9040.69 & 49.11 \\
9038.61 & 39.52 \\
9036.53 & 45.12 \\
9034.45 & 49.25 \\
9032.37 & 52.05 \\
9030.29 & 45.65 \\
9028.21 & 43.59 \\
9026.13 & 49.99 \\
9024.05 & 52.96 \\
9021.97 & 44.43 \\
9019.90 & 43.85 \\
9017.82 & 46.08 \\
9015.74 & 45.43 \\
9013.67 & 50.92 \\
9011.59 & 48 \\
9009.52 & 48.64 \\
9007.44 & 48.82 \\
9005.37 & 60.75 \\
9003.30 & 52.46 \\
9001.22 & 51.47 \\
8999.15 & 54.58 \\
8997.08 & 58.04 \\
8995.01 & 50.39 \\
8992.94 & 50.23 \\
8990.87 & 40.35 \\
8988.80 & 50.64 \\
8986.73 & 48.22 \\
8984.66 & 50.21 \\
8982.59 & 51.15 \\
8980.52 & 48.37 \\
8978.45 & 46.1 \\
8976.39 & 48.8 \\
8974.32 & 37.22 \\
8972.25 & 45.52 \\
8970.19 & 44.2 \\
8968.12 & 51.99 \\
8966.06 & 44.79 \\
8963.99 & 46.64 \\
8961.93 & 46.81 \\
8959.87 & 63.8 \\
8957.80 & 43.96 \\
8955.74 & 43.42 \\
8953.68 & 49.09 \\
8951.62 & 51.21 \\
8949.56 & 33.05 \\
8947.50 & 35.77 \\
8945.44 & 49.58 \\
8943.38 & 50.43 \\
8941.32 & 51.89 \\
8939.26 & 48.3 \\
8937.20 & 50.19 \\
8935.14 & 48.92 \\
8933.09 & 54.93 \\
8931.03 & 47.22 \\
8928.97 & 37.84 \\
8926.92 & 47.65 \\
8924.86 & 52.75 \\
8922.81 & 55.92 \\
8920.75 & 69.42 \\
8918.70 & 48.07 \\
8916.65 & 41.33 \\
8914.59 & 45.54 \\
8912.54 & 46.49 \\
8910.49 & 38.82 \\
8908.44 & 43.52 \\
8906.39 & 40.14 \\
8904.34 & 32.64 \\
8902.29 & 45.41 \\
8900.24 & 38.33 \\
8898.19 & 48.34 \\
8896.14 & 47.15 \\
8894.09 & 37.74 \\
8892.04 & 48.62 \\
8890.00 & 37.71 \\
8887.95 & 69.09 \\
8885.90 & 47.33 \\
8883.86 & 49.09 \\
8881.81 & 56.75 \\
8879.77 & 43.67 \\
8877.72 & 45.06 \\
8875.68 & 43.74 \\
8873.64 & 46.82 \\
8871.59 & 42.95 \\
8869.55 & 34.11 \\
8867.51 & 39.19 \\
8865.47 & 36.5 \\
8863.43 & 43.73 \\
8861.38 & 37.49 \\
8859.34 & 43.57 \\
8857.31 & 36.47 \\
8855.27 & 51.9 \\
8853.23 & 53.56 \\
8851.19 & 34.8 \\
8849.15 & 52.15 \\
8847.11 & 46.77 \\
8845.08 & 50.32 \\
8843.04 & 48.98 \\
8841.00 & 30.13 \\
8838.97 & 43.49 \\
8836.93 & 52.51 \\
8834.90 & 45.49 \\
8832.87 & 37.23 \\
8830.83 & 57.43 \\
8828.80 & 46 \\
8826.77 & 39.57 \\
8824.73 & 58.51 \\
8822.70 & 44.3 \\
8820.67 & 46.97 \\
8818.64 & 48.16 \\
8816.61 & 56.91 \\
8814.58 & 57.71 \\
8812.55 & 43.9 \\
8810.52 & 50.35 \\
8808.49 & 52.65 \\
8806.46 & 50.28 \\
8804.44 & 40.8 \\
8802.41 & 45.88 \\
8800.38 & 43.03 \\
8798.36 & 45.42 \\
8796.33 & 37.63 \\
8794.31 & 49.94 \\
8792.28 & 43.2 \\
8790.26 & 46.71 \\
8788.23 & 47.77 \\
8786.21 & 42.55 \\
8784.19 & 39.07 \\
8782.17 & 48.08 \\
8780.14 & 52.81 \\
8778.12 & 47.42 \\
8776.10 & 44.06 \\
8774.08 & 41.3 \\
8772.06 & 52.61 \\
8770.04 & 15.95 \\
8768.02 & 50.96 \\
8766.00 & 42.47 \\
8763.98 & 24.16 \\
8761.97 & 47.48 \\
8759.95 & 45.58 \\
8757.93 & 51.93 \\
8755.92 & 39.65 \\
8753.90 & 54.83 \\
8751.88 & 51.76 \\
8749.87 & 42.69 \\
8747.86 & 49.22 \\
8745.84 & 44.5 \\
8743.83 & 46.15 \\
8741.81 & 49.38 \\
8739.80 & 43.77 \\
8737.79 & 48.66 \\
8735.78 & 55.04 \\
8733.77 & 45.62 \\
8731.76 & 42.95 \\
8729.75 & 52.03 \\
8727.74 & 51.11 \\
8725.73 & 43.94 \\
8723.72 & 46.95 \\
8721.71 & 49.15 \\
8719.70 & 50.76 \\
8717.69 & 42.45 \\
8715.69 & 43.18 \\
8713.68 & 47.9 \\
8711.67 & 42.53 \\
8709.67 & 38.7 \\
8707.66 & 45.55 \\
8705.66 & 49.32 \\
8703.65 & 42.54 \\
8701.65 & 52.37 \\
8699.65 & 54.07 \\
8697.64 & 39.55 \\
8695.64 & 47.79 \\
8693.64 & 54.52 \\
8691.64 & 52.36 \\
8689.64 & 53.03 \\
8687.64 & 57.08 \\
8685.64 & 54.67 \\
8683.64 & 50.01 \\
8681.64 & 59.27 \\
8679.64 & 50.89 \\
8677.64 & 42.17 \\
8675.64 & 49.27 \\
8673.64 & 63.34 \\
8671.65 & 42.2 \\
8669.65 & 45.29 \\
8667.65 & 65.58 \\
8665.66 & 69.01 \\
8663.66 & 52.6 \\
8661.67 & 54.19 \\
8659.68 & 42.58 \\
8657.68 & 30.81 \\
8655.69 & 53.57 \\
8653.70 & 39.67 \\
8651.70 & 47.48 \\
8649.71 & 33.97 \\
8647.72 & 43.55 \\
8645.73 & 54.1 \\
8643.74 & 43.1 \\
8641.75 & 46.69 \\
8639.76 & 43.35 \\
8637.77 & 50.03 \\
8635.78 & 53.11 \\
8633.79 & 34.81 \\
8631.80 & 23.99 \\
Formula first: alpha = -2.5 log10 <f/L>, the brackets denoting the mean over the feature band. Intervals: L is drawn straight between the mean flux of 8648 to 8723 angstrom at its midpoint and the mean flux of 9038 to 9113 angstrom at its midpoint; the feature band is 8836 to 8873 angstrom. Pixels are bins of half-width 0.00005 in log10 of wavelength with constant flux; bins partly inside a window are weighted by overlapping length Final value 0.13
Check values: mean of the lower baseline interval 48.8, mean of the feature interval 43.3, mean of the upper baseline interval 48.9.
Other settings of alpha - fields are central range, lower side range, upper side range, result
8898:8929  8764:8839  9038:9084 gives 0.04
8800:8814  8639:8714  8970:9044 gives 0.03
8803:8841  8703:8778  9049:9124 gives -0.04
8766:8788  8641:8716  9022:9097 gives 0.12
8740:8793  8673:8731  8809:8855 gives 0.09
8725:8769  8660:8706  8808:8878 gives 0.07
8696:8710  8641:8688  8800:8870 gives 0.05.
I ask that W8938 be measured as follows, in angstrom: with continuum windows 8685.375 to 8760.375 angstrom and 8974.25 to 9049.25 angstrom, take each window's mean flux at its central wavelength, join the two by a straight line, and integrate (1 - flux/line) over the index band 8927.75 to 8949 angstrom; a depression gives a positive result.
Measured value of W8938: 0.7 angstrom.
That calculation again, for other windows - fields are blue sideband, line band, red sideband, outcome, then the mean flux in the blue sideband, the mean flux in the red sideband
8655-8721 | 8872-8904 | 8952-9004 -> 1.6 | 49.6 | 48.7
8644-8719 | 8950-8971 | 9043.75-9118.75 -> 0.4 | 48.8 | 49.2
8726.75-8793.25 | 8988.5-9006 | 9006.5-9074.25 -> -1.4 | 45.5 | 48.5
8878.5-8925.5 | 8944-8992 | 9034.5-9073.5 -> 1.4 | 47.1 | 49.1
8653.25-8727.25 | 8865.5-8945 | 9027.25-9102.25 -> 3.9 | 49.2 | 48.8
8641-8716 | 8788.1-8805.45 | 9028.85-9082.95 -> 1.7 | 48.9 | 49.3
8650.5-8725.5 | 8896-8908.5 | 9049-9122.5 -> 1.8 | 49.2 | 48.9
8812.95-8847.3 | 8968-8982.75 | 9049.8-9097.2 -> 0.7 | 47.6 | 49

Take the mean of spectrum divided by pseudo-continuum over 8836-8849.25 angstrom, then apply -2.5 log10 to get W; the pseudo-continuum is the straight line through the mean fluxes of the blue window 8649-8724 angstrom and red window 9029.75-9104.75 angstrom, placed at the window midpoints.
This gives 0.069 mag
